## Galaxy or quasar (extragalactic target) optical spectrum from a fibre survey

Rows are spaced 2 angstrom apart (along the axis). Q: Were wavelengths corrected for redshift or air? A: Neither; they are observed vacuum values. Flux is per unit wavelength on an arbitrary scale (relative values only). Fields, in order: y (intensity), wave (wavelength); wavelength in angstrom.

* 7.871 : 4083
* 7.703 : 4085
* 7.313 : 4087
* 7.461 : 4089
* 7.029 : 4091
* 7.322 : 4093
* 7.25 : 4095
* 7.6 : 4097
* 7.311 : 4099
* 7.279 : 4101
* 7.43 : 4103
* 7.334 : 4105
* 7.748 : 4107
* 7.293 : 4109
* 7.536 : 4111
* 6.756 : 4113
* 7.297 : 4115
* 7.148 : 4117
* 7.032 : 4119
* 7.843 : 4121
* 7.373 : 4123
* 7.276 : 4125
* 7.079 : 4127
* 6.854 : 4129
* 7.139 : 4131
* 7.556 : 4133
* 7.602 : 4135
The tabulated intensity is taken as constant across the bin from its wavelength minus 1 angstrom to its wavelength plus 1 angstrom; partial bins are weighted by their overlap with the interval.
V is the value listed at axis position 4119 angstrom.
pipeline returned 7.032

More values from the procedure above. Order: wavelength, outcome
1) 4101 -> 7.279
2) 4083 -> 7.871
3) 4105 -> 7.334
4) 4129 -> 6.854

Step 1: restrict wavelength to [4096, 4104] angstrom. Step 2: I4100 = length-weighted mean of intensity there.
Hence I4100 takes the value 7.4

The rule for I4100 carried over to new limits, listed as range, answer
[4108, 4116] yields 7.22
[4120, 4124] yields 7.61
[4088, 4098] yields 7.33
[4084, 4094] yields 7.37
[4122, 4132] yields 7.14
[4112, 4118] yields 7.07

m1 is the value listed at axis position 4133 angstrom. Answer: 7.556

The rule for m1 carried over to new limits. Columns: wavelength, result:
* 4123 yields 7.373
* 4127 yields 7.079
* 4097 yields 7.6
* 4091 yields 7.029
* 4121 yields 7.843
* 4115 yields 7.297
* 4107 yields 7.748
